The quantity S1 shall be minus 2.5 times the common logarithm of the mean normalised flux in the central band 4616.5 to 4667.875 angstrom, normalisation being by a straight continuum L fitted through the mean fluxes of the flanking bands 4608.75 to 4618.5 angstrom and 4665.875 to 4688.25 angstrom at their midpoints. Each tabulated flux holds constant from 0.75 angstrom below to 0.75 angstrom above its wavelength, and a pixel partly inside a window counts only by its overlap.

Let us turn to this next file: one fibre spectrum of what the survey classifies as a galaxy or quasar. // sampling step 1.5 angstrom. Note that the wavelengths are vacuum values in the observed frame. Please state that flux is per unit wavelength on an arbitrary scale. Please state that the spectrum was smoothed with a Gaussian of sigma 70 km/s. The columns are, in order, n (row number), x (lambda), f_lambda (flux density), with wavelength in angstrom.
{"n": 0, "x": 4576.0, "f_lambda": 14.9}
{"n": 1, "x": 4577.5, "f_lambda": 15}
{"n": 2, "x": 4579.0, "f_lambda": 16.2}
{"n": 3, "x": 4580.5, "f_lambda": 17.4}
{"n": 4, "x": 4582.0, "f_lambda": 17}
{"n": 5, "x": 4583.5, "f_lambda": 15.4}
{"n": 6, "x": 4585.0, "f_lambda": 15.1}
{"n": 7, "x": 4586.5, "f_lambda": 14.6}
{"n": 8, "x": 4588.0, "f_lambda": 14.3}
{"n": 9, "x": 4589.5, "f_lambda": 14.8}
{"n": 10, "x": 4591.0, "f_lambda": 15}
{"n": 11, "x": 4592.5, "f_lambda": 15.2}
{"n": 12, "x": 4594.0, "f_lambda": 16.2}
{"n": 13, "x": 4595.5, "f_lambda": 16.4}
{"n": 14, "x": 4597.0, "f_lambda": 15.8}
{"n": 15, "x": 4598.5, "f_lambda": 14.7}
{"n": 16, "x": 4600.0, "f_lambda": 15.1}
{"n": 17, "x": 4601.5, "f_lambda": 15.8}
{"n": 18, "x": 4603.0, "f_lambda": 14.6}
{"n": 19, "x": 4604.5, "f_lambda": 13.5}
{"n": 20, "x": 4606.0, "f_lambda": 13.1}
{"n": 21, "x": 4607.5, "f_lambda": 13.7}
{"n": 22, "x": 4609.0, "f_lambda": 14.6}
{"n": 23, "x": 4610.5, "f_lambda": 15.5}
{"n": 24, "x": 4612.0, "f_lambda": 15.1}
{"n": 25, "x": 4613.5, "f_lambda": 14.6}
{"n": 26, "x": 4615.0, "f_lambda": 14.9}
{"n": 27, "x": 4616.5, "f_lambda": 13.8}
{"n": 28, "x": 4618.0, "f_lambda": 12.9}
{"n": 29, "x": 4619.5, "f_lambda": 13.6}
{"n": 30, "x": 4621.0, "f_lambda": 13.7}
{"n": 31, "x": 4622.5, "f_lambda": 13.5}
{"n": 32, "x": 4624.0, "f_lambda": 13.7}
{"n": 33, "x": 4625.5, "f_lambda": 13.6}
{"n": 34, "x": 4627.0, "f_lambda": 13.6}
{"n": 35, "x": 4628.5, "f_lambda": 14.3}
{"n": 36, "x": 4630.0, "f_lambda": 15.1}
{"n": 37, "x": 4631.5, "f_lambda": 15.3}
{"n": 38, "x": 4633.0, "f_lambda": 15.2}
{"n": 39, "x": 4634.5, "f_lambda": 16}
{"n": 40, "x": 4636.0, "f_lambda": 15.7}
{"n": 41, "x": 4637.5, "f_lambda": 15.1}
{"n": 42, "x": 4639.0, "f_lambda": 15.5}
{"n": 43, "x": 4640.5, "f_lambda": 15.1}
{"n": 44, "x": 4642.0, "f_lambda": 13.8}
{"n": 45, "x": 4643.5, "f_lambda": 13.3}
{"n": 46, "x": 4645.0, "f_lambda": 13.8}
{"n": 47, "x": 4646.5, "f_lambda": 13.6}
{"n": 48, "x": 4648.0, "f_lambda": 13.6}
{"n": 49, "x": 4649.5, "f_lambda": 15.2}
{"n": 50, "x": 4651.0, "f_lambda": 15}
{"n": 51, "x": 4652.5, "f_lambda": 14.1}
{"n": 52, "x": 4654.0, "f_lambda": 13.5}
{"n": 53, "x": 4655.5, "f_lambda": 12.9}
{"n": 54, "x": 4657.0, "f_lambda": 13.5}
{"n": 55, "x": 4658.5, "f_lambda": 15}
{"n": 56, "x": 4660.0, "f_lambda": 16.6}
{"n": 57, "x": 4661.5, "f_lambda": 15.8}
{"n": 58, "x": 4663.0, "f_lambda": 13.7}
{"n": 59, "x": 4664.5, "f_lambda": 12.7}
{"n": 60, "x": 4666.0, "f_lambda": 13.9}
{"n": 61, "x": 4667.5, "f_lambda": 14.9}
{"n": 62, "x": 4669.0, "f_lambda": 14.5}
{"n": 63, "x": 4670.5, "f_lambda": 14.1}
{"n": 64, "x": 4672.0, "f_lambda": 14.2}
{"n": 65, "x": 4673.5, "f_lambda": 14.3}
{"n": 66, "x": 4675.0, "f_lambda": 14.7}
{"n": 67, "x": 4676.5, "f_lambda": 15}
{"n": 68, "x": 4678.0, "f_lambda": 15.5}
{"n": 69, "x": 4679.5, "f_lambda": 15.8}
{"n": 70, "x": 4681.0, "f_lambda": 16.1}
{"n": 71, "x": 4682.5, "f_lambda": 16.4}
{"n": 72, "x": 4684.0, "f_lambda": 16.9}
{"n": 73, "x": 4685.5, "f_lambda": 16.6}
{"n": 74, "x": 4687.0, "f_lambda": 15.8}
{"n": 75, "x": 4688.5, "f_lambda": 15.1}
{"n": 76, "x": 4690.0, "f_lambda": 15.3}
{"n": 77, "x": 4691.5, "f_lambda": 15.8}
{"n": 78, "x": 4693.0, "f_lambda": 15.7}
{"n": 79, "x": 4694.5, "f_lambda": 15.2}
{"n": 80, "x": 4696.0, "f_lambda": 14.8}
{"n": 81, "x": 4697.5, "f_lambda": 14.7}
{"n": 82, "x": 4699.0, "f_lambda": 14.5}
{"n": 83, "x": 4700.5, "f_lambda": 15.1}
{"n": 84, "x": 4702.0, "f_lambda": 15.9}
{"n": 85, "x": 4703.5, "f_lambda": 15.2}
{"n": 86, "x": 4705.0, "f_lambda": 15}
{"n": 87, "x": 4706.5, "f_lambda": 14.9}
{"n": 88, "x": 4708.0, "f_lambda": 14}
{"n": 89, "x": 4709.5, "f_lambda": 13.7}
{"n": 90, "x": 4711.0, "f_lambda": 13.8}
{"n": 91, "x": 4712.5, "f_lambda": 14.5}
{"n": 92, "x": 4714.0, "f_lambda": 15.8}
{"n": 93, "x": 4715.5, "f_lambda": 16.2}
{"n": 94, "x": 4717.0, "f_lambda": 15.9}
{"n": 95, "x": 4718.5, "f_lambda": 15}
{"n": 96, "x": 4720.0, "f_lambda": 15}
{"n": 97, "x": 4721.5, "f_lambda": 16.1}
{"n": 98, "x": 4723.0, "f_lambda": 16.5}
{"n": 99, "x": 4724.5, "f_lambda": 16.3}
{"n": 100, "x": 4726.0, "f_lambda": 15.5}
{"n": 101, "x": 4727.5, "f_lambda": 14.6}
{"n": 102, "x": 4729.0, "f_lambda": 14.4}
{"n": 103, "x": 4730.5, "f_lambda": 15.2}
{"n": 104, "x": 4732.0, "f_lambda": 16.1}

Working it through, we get 0.04 mag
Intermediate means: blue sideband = 14.5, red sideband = 15.3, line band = 14.3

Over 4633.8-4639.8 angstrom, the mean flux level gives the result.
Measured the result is 15.6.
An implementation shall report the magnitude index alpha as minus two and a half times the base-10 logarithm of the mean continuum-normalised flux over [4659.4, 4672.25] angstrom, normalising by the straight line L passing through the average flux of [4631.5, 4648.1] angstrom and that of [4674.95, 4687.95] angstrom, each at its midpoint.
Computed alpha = 0.07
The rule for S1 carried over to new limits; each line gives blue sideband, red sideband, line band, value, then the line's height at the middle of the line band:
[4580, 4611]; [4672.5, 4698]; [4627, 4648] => 0.05 mag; 15.3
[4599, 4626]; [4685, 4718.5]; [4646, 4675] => 0.03 mag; 14.7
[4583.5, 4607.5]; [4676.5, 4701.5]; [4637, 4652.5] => 0.07 mag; 15.3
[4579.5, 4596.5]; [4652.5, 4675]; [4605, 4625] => 0.08 mag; 15.1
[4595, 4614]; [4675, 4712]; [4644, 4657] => 0.08 mag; 15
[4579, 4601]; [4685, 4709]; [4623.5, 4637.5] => 0.05 mag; 15.4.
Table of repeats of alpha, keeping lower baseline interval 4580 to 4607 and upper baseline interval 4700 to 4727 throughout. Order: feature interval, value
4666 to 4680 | 0.04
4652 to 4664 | 0.06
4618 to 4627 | 0.12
